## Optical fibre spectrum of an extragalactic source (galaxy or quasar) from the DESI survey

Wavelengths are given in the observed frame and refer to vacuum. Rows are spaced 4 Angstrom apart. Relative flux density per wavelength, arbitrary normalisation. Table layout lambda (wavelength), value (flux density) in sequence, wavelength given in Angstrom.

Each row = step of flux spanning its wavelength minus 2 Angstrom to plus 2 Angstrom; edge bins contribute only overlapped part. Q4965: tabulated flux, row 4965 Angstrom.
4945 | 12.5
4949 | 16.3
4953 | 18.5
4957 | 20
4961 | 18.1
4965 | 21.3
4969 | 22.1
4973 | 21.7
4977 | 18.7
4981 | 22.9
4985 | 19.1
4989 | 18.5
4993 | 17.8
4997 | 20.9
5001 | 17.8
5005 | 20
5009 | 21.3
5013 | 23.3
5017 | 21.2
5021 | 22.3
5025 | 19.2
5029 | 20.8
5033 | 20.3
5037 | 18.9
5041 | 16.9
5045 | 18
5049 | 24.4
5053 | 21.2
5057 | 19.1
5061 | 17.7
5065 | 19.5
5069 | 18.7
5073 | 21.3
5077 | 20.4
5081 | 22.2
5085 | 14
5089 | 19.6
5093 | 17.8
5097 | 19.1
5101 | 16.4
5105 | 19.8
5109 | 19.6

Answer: 21.3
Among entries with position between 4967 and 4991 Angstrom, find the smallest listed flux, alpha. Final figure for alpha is 18.5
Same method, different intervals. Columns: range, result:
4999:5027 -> 17.8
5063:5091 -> 14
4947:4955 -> 16.3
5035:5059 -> 16.9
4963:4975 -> 21.3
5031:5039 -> 18.9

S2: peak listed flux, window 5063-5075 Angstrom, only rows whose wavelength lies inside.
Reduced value 21.3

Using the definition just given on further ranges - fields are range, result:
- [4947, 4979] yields 22.1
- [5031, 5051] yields 24.4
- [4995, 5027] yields 23.3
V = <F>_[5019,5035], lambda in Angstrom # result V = 20.6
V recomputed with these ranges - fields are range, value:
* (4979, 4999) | 19.8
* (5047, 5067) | 20.4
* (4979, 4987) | 21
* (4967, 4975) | 21.9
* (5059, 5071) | 18.6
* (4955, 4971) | 20.4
